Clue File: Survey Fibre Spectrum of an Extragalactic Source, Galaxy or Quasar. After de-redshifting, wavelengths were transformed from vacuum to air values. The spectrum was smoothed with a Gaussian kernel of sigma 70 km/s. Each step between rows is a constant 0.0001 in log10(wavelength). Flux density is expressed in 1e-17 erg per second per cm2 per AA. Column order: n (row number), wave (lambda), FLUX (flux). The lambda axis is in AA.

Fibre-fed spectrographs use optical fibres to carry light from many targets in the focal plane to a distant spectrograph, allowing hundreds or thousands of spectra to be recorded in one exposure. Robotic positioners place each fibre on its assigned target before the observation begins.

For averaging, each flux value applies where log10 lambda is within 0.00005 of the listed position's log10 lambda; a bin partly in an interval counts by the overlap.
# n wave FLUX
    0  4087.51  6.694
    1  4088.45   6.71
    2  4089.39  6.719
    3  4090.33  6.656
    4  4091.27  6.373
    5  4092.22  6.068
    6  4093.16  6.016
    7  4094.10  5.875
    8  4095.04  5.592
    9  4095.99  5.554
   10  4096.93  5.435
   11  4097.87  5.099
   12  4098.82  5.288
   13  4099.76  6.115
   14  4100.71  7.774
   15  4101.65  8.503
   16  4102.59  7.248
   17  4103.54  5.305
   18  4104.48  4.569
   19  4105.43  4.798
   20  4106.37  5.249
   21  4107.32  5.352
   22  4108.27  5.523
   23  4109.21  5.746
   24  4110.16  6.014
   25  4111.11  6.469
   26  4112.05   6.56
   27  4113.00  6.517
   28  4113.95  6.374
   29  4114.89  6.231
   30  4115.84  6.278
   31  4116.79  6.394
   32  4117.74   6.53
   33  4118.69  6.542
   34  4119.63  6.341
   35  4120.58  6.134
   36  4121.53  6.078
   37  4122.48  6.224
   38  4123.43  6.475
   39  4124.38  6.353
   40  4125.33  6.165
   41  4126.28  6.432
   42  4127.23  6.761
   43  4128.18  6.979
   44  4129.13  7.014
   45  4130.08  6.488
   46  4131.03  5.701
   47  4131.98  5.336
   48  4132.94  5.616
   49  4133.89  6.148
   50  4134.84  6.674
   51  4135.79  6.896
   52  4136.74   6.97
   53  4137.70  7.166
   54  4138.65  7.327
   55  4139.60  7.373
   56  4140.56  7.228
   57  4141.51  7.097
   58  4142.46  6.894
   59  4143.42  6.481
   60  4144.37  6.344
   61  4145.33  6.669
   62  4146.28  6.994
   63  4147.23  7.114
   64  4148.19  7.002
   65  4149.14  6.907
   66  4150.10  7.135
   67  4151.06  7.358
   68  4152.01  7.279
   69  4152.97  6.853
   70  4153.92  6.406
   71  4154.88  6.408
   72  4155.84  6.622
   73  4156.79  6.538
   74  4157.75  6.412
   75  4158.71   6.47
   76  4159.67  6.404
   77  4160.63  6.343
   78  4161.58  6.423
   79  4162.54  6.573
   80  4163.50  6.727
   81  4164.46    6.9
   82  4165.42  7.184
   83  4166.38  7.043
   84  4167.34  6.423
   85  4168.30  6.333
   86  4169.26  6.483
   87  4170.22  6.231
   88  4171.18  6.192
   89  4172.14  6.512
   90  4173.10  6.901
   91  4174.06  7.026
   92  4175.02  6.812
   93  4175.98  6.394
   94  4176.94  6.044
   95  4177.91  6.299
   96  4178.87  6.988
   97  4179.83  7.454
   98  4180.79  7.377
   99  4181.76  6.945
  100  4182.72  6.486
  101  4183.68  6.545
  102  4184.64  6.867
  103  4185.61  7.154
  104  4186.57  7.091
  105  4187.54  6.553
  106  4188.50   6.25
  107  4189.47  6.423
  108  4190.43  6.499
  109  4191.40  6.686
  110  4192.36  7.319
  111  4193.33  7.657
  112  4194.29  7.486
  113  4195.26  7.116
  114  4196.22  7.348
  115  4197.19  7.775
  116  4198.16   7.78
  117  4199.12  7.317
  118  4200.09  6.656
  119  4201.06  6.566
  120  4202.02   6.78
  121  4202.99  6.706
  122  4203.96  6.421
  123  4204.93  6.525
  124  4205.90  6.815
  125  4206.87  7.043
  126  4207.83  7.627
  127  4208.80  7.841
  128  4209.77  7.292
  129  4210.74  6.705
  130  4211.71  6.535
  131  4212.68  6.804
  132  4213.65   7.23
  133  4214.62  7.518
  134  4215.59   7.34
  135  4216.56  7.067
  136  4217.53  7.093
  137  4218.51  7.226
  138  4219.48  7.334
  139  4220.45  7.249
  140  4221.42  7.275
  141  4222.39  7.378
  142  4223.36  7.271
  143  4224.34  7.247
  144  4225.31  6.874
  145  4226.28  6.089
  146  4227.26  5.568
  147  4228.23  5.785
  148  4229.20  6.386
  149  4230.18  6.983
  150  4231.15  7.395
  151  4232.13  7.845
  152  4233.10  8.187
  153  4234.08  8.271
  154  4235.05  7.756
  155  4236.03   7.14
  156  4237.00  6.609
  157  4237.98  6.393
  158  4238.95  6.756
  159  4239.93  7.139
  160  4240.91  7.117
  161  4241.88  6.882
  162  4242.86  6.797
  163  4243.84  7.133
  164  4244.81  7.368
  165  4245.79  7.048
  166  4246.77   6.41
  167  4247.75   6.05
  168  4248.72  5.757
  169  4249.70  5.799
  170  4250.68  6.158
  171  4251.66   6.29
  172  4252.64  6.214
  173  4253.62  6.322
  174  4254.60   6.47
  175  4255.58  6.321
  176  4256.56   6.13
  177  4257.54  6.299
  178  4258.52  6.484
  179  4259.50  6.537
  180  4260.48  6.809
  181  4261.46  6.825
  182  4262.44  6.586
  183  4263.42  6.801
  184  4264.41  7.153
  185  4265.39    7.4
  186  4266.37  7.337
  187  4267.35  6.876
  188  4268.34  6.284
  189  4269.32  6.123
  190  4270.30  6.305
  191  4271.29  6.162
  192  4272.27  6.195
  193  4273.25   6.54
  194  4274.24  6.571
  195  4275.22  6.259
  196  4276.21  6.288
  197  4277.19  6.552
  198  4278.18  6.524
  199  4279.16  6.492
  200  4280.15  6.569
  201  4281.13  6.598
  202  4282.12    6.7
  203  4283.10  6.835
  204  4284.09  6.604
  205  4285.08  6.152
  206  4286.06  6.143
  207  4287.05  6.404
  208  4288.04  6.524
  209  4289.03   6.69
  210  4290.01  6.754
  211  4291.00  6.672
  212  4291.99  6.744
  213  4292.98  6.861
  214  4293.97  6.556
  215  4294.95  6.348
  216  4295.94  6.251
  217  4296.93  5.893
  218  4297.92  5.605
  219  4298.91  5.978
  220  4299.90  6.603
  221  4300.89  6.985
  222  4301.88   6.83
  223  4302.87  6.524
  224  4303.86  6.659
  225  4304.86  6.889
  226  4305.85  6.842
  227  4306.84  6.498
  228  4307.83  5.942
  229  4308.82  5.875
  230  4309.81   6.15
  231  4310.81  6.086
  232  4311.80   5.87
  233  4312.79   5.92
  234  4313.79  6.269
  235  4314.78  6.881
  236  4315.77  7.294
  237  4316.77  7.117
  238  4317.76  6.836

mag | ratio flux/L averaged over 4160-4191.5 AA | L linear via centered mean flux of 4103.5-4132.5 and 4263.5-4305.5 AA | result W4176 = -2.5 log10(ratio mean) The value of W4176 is -0.07 mag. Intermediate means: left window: 6.11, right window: 6.54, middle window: 6.67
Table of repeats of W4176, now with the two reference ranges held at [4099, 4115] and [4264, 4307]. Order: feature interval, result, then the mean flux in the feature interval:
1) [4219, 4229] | -0.066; 6.8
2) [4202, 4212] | -0.097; 6.95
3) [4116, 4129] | -0.046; 6.43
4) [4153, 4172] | -0.049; 6.54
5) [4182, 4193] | -0.071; 6.73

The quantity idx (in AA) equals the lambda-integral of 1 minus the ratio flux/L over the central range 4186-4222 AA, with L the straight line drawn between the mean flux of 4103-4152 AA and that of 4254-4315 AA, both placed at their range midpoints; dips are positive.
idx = -3.4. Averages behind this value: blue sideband 6.41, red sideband 6.48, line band 7.05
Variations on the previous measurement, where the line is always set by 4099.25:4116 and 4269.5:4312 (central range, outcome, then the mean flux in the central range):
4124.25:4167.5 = -3.4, 6.69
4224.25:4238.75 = -1.4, 6.96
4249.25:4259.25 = 0.2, 6.26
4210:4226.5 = -2.0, 7.09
